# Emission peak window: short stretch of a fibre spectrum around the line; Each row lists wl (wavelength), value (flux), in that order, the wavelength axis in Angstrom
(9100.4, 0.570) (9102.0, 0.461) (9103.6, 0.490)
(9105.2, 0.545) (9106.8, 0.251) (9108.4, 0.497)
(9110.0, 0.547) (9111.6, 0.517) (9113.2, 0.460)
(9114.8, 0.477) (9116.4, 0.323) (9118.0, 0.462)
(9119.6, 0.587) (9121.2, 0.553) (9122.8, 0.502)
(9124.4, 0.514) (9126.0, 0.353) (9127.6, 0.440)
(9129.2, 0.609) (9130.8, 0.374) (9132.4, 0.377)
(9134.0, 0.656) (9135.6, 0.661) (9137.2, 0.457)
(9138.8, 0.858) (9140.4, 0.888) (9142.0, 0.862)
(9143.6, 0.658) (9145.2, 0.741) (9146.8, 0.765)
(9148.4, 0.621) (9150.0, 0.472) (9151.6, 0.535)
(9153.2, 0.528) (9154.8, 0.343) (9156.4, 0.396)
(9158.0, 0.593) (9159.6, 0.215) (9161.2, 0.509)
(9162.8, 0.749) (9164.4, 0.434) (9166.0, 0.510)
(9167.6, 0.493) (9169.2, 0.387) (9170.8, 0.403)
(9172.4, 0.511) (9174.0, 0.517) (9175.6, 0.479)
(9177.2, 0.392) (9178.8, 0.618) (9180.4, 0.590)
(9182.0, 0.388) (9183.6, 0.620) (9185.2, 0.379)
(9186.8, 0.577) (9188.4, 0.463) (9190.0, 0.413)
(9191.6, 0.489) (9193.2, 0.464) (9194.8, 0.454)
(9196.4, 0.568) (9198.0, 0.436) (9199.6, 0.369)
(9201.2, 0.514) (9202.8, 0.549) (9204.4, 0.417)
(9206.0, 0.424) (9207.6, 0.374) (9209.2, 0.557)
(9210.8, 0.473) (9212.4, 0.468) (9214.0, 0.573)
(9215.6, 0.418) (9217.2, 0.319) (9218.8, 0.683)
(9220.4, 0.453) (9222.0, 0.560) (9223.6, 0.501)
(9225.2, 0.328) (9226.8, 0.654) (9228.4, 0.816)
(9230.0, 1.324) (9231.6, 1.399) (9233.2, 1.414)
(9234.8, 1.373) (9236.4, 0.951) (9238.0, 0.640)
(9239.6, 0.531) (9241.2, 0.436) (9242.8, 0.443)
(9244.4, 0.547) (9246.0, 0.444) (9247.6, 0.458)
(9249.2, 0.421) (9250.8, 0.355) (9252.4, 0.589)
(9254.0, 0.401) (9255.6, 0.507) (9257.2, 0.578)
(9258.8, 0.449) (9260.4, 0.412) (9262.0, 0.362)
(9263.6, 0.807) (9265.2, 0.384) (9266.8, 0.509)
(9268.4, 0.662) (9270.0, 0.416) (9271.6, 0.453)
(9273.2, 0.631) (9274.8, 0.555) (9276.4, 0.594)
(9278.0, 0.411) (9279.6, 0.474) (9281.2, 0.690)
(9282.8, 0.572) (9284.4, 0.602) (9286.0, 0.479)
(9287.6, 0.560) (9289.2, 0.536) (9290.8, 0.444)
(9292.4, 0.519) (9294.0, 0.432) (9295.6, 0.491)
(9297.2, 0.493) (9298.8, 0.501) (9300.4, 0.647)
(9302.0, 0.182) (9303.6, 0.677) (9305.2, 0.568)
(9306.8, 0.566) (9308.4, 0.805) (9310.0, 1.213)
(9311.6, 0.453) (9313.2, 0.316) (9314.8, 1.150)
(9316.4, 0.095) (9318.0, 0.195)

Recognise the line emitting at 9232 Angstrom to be [O III]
